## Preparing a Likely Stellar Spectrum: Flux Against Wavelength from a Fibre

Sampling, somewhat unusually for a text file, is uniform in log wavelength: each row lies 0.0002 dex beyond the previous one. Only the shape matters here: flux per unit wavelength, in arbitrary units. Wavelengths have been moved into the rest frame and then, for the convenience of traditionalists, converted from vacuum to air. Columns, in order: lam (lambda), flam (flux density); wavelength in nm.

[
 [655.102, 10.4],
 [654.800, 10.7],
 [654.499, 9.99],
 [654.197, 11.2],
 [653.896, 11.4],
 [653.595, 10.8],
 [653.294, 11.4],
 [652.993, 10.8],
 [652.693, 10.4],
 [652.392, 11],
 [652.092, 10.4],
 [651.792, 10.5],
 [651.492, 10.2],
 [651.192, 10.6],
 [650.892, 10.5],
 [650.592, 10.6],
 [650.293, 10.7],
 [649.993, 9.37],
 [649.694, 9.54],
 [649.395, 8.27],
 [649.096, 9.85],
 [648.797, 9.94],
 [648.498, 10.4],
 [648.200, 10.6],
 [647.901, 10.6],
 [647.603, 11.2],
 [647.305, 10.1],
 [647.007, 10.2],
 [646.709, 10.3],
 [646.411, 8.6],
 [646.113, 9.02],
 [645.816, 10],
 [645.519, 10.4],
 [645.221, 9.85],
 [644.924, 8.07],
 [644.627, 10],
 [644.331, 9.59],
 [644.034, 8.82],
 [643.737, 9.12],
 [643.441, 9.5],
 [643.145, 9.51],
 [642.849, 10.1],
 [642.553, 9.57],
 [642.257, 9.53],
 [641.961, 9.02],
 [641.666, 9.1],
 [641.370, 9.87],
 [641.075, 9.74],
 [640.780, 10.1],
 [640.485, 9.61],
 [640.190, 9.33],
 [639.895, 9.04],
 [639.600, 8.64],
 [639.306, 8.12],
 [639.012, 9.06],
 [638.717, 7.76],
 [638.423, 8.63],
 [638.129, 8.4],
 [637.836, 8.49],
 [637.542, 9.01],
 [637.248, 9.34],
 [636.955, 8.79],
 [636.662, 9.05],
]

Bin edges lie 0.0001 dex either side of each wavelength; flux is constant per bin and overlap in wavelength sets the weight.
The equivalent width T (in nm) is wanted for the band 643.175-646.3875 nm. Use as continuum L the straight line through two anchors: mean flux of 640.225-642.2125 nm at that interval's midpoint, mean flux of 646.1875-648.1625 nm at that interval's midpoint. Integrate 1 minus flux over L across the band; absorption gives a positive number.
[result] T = 0.162 nm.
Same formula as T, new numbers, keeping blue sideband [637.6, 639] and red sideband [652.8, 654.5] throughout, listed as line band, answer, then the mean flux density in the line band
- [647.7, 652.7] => 0.102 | 10.2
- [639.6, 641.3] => -0.136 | 9.5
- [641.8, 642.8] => -0.037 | 9.44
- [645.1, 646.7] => 0.011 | 9.63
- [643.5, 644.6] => 0.012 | 9.3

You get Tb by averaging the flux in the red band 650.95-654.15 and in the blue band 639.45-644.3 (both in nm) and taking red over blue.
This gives 1.14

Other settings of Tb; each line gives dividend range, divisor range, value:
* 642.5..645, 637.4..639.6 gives 1.10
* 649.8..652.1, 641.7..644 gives 1.10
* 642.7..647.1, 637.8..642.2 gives 1.06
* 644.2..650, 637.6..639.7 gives 1.16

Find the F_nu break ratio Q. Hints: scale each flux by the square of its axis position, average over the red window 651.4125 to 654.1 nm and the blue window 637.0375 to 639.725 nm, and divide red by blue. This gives 1.31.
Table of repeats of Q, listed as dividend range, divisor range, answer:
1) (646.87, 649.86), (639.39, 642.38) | 1.10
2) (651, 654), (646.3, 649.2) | 1.07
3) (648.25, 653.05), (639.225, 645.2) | 1.12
